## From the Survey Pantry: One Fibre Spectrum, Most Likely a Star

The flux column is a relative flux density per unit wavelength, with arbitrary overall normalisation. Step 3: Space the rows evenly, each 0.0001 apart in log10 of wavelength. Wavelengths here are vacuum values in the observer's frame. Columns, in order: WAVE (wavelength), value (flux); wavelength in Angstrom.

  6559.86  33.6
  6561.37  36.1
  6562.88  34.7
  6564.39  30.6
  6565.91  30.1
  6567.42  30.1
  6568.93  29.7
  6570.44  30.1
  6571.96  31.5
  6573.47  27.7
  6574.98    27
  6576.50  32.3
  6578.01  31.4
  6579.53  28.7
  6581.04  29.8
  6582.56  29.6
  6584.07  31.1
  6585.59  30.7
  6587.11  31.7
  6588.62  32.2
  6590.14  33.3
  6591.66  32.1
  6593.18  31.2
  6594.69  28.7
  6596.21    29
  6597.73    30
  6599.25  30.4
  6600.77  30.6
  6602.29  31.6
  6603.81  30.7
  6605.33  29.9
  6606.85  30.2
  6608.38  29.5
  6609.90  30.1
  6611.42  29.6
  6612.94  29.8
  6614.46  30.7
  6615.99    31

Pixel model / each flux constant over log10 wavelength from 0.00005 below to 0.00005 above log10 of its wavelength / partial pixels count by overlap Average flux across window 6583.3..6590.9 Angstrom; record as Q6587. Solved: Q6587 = 31.8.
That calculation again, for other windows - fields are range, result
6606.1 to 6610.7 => 29.9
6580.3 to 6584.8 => 30.2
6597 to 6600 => 30.2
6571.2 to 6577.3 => 29.7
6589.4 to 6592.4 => 32.7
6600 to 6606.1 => 30.7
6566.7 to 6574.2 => 29.8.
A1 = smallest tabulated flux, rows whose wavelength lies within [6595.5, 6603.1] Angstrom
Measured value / 29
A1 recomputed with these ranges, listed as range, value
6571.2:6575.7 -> 27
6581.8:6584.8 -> 29.6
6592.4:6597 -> 28.7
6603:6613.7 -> 29.5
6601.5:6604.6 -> 30.7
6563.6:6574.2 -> 27.7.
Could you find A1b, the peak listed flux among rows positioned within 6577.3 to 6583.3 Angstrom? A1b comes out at 31.4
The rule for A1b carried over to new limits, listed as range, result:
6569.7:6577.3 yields 32.3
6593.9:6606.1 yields 31.6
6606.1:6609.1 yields 30.2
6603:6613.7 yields 30.7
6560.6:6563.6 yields 36.1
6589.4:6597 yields 33.3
